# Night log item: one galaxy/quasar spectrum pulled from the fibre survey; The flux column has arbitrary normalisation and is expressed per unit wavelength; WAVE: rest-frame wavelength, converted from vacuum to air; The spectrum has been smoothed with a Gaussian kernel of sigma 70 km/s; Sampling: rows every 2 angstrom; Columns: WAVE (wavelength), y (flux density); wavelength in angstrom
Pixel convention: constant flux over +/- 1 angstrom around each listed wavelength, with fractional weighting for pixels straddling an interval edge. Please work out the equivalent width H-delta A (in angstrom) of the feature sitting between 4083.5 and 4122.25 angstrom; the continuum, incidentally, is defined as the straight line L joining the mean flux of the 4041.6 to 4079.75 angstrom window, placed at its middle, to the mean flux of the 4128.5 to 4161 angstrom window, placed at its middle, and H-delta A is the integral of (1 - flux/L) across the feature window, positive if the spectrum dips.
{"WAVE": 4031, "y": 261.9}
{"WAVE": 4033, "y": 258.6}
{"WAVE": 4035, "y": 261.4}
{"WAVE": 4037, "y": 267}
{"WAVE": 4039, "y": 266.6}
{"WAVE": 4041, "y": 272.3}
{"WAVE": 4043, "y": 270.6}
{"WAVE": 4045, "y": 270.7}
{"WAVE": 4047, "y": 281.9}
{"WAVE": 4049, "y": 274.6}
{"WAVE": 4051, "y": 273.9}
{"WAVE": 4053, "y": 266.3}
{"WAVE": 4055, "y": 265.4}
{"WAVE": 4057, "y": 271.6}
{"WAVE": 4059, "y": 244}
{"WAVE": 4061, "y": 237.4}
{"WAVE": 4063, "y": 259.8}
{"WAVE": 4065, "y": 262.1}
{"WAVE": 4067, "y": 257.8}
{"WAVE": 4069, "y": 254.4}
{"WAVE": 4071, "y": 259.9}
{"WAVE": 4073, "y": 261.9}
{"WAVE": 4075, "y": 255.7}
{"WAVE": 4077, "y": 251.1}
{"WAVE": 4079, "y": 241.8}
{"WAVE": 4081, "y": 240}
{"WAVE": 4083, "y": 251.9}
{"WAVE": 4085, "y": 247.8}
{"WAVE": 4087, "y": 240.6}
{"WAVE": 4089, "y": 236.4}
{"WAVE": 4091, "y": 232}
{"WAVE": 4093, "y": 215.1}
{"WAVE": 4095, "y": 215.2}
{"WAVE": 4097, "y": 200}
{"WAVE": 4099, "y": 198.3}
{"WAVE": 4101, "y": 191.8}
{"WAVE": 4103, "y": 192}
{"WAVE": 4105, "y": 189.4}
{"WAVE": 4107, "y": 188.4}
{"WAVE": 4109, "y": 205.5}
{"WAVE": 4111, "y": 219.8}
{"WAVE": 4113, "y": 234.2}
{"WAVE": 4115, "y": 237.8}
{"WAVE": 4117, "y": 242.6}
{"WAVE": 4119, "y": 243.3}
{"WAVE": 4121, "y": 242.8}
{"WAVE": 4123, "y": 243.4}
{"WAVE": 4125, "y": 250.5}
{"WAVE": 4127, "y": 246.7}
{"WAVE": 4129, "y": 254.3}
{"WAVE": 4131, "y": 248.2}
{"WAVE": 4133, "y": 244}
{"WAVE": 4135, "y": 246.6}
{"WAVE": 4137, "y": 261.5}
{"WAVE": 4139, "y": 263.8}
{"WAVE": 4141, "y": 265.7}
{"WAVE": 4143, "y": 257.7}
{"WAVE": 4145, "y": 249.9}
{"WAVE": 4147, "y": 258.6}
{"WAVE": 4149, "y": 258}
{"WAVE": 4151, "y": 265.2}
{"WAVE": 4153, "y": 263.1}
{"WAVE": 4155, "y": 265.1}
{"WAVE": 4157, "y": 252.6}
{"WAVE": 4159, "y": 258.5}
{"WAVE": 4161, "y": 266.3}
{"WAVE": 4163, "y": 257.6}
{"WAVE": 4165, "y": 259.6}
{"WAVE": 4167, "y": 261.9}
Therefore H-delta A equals 5.8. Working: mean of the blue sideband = 261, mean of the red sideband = 257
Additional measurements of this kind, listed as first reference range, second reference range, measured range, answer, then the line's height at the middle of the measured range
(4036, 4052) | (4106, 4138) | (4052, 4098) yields 2.2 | 259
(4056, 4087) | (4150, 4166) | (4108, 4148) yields 1.9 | 258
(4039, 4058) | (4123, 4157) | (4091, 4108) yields 4.0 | 263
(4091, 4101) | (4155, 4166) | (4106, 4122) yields -0.3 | 222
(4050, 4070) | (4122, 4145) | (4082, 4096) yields 1.2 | 257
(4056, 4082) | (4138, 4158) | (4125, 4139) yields 0.4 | 259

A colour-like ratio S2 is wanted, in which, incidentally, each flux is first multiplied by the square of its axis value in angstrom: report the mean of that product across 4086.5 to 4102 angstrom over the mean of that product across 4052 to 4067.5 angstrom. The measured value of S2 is 0.85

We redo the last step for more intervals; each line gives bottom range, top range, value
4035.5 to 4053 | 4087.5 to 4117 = 0.81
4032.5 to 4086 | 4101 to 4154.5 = 0.96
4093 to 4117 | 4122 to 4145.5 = 1.23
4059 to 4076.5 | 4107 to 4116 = 0.88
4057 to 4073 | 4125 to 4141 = 1.02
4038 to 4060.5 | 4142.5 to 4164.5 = 1.02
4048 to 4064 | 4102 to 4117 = 0.83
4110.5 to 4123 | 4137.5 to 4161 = 1.11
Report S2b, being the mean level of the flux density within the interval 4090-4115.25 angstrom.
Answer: 208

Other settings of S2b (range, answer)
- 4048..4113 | 238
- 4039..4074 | 264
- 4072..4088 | 249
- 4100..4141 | 233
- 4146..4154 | 261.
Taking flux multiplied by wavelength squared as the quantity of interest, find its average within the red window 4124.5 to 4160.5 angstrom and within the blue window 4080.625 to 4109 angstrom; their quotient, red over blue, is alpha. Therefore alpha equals 1.2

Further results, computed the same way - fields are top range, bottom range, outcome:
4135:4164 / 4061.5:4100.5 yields 1.12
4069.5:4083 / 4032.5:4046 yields 0.96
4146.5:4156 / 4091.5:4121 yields 1.25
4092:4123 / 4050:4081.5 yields 0.86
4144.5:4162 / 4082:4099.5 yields 1.18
